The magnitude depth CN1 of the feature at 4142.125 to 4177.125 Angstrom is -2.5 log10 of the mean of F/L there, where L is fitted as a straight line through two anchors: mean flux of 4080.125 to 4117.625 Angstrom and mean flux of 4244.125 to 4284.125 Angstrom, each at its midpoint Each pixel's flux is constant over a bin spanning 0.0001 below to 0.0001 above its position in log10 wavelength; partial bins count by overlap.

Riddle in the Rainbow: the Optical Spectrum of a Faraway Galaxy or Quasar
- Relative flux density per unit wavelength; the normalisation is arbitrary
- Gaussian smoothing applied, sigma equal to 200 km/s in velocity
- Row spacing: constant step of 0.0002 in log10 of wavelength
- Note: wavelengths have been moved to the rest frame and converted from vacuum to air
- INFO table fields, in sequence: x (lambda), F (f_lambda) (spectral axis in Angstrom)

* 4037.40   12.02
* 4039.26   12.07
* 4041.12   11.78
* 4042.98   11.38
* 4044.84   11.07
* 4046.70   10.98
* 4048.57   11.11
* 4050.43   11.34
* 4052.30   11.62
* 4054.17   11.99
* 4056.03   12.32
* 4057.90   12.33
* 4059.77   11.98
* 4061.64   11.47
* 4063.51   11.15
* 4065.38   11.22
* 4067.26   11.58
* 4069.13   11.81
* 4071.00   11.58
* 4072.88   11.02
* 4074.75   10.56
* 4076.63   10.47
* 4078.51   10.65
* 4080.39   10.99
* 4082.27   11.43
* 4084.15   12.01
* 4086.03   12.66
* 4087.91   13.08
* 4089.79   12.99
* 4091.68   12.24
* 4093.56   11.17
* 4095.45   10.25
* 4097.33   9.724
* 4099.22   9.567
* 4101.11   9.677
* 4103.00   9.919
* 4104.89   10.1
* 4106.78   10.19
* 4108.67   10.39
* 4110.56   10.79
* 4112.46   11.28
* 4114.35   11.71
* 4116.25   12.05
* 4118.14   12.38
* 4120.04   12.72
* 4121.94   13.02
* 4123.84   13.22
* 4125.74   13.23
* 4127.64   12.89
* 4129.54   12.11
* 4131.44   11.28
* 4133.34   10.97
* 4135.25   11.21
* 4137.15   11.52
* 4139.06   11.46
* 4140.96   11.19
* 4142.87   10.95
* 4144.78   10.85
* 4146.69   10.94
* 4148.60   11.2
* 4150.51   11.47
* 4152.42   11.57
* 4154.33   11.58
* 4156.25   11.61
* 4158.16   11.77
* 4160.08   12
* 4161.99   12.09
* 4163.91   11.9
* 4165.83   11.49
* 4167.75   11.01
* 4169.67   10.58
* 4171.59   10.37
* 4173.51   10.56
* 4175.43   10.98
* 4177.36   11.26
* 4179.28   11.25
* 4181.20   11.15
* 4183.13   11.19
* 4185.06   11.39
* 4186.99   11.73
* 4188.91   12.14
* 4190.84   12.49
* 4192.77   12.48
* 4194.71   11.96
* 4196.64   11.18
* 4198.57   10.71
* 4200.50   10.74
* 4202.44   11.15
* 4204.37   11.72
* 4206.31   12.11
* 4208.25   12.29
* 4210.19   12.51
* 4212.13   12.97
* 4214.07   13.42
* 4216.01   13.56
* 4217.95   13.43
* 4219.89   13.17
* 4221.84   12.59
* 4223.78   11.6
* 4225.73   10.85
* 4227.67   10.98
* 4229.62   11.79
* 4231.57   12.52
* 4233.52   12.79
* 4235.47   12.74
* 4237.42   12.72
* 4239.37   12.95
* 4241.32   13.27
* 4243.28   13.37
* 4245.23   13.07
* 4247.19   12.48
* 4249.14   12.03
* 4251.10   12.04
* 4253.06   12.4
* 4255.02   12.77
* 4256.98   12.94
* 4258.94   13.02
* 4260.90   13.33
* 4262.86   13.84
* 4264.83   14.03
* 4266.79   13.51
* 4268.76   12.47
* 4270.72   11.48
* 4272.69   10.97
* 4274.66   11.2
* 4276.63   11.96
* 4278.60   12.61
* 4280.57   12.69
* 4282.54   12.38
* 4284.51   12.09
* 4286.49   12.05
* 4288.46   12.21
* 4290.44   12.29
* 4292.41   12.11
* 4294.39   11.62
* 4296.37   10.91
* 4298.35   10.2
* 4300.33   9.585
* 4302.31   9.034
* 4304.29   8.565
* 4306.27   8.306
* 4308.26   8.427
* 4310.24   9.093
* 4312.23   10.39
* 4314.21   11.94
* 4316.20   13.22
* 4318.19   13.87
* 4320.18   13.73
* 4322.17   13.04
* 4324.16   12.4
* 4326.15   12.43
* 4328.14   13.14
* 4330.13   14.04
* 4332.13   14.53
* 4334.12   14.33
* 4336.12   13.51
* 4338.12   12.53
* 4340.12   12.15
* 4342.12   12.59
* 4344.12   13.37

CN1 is 0.04 mag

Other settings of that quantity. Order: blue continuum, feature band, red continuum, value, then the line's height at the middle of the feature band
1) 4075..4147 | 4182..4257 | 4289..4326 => -0.10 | 11.2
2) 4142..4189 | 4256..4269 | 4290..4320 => -0.22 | 10.9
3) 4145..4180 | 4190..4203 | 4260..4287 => 0.01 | 11.7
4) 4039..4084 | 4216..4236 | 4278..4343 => -0.05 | 11.7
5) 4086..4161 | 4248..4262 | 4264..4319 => -0.11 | 11.4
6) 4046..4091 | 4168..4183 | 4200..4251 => 0.12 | 12.2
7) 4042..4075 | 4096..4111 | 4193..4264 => 0.17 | 11.7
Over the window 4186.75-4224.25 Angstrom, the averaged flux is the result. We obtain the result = 12.2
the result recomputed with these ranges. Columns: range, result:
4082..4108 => 11.1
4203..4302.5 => 12.3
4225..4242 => 12.3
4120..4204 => 11.5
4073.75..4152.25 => 11.4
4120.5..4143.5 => 12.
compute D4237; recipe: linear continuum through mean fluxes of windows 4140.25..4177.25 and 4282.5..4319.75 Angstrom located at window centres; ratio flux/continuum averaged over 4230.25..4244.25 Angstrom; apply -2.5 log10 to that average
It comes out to -0.16 mag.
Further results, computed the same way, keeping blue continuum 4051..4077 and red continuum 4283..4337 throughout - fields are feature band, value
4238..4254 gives -0.09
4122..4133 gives -0.08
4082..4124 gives 0.02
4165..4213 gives 0.01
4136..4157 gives 0.03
